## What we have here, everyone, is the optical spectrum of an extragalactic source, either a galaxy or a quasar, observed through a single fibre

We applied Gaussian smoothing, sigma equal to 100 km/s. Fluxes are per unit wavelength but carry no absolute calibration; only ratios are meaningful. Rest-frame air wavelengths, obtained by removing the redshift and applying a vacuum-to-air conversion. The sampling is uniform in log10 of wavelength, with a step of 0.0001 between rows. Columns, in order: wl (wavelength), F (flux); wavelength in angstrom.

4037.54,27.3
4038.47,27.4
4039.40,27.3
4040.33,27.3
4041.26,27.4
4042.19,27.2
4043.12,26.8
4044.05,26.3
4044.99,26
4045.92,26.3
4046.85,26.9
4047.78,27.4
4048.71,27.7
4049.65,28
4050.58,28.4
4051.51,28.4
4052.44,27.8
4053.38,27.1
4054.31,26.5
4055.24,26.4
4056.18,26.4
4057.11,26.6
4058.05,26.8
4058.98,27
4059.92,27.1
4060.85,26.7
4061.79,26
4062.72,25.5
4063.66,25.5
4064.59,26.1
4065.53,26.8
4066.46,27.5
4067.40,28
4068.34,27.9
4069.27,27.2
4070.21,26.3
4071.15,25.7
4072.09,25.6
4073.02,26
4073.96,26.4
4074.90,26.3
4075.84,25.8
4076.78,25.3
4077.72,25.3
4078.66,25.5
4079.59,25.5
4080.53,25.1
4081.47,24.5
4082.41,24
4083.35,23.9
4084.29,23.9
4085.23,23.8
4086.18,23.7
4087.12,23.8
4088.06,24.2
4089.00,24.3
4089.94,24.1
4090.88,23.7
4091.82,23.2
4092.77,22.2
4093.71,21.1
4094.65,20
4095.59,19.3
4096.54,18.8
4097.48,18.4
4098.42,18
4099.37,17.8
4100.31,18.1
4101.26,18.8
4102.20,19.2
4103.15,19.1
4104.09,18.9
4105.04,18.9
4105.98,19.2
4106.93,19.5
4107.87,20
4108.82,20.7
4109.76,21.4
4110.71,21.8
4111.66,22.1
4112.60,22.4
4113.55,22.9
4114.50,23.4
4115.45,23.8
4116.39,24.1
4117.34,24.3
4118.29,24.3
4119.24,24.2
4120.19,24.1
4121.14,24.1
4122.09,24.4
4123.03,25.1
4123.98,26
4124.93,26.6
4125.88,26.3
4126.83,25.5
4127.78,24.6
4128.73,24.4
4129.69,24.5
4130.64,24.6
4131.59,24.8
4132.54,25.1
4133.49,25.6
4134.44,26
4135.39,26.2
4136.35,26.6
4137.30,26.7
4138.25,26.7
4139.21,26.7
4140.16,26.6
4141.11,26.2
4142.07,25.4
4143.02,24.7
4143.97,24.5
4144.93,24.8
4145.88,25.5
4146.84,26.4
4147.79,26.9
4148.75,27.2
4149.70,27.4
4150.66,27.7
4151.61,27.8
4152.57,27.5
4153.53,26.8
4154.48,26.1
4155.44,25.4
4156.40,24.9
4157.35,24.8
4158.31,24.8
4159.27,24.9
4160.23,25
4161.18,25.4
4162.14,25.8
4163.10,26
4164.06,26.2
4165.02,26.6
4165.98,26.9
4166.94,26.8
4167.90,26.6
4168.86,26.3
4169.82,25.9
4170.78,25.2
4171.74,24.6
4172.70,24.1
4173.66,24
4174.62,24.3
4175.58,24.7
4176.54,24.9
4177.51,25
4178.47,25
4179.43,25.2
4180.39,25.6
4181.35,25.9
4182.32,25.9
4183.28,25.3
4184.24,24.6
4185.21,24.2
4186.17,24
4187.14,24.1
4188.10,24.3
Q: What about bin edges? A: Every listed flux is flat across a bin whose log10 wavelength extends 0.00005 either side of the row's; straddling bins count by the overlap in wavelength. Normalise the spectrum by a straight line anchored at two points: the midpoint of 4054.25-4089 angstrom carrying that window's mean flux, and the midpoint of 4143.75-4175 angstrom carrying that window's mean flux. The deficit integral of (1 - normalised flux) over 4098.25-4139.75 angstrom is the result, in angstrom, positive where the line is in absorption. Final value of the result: 4.3 angstrom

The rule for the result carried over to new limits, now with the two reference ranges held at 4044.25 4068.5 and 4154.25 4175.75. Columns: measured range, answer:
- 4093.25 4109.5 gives 4.4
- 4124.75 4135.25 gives 0.3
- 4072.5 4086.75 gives 0.9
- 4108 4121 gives 1.6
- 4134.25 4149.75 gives -0.2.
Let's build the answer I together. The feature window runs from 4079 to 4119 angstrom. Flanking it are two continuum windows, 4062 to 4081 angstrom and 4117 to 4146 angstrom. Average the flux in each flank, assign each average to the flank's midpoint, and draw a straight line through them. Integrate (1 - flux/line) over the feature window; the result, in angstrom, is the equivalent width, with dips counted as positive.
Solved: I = 6.1 angstrom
